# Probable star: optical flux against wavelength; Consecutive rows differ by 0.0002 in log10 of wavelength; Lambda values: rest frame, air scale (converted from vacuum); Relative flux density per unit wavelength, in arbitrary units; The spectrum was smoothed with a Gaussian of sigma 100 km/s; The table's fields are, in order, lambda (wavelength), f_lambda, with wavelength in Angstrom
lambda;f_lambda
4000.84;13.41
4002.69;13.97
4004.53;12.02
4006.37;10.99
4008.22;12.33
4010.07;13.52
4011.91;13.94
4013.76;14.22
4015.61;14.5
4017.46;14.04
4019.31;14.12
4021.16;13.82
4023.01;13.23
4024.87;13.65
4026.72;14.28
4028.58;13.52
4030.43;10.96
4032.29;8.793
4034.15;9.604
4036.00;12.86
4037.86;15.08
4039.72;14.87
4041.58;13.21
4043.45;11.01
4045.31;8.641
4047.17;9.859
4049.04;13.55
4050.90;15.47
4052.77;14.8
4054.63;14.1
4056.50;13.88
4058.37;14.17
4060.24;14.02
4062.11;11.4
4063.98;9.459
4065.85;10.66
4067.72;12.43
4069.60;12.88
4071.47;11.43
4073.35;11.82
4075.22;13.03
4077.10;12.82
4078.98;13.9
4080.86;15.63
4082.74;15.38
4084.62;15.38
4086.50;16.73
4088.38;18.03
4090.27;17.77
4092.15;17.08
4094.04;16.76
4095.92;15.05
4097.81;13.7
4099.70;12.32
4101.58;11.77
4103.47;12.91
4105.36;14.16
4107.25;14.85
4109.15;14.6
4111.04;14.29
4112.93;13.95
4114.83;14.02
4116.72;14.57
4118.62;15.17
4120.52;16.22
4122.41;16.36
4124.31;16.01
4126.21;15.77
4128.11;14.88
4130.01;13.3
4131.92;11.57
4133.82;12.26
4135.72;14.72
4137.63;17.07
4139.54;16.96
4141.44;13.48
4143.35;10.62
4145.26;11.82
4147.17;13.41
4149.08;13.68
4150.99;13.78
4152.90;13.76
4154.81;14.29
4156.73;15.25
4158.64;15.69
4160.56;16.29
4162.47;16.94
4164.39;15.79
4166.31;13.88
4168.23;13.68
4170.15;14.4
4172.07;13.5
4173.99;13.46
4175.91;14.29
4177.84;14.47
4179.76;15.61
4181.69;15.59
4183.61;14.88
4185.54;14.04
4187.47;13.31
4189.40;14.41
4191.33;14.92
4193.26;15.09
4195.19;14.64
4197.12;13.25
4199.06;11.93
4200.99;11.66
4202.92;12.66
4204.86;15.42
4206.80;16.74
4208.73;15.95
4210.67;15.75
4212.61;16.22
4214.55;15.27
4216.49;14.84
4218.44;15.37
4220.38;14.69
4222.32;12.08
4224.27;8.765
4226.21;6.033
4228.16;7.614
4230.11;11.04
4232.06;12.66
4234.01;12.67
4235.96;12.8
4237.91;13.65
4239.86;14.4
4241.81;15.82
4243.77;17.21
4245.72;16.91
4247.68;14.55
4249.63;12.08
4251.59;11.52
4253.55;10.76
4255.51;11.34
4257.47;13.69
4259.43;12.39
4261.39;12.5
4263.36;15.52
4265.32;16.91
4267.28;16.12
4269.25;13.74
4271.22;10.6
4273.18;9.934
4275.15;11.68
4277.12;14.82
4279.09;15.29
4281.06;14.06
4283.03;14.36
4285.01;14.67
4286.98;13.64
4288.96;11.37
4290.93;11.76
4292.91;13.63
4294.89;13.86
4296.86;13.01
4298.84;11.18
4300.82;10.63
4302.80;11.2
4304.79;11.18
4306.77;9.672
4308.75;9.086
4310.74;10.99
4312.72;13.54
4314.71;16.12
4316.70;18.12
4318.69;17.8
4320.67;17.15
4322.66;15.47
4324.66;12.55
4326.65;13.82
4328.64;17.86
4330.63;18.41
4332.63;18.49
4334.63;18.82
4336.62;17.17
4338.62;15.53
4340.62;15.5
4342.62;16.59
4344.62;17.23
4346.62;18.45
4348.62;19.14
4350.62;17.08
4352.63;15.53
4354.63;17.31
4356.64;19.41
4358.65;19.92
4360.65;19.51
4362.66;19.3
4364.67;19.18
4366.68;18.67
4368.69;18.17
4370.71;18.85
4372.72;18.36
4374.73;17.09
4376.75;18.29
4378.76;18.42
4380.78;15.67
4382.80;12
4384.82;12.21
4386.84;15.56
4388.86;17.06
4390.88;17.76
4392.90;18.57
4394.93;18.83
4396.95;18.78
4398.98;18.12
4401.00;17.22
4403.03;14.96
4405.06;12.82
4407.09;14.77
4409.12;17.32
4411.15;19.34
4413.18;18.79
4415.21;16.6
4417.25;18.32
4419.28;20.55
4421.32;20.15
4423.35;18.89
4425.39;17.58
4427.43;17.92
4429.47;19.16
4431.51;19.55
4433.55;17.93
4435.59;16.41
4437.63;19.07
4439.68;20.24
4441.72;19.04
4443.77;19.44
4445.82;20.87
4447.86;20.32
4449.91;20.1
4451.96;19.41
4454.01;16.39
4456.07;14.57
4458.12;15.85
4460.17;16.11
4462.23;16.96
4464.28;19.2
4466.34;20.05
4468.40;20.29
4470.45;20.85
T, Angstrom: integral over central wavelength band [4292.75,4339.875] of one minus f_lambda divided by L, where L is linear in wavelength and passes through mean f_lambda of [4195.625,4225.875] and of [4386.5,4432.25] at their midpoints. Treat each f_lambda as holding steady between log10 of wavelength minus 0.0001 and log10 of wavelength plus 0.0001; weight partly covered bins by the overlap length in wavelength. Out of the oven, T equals 4.66 Angstrom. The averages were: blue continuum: 13.9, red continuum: 17.8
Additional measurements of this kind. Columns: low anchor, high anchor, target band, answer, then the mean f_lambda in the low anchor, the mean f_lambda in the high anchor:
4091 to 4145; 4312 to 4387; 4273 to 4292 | 3.52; 14.4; 17.1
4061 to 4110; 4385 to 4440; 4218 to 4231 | 4.13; 13.9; 17.7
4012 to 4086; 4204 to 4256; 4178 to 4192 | -1.41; 13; 13.4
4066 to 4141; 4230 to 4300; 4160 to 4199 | -1.52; 14.5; 13.4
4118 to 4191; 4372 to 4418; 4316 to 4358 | -2.05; 14.5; 16.8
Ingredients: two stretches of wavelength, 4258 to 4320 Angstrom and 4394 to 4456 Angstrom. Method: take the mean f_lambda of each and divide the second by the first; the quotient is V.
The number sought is 1.4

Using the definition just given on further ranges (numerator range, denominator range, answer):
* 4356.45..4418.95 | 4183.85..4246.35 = 1.27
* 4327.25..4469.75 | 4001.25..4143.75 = 1.30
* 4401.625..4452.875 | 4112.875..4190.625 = 1.27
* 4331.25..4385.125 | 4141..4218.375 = 1.22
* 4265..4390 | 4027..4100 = 1.15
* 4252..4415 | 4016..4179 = 1.11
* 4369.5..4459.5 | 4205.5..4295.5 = 1.32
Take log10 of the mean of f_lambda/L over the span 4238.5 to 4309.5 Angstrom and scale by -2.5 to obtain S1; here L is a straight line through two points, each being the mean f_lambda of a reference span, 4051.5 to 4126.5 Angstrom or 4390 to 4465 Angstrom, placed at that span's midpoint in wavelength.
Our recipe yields 0.237 mag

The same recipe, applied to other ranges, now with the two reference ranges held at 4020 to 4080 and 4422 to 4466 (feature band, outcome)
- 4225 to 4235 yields 0.46 mag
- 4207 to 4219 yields -0.05 mag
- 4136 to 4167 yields -0.03 mag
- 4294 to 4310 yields 0.41 mag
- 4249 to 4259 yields 0.29 mag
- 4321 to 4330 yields 0.10 mag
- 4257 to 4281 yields 0.16 mag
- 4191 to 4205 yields 0.09 mag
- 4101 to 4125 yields -0.08 mag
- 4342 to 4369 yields -0.07 mag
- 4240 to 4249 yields -0.02 mag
